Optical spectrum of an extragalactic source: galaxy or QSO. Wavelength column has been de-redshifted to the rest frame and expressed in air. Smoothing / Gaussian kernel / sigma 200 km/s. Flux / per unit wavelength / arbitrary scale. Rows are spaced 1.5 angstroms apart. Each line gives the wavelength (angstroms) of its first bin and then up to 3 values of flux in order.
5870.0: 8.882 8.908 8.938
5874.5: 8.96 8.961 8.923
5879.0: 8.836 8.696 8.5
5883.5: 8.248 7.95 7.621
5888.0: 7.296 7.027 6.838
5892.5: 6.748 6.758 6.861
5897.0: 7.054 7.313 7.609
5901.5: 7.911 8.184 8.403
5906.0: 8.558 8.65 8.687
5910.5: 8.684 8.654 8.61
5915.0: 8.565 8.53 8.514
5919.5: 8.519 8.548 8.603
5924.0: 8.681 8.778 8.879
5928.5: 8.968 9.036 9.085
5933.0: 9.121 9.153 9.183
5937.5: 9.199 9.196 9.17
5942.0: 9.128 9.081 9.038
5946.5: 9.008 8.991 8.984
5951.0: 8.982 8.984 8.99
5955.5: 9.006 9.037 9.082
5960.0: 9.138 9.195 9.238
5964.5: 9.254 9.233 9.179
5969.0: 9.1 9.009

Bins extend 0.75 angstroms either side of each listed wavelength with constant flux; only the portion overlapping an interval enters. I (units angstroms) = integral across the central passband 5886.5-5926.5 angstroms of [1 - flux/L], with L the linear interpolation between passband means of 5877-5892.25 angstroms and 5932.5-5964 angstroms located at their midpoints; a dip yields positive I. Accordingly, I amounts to 1.6 angstroms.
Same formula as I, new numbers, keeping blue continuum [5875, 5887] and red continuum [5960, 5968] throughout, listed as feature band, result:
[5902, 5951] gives 0.4 angstroms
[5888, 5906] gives 2.6 angstroms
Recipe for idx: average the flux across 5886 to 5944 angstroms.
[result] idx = 8.34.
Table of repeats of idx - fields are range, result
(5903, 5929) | 8.62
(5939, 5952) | 9.06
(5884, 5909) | 7.59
